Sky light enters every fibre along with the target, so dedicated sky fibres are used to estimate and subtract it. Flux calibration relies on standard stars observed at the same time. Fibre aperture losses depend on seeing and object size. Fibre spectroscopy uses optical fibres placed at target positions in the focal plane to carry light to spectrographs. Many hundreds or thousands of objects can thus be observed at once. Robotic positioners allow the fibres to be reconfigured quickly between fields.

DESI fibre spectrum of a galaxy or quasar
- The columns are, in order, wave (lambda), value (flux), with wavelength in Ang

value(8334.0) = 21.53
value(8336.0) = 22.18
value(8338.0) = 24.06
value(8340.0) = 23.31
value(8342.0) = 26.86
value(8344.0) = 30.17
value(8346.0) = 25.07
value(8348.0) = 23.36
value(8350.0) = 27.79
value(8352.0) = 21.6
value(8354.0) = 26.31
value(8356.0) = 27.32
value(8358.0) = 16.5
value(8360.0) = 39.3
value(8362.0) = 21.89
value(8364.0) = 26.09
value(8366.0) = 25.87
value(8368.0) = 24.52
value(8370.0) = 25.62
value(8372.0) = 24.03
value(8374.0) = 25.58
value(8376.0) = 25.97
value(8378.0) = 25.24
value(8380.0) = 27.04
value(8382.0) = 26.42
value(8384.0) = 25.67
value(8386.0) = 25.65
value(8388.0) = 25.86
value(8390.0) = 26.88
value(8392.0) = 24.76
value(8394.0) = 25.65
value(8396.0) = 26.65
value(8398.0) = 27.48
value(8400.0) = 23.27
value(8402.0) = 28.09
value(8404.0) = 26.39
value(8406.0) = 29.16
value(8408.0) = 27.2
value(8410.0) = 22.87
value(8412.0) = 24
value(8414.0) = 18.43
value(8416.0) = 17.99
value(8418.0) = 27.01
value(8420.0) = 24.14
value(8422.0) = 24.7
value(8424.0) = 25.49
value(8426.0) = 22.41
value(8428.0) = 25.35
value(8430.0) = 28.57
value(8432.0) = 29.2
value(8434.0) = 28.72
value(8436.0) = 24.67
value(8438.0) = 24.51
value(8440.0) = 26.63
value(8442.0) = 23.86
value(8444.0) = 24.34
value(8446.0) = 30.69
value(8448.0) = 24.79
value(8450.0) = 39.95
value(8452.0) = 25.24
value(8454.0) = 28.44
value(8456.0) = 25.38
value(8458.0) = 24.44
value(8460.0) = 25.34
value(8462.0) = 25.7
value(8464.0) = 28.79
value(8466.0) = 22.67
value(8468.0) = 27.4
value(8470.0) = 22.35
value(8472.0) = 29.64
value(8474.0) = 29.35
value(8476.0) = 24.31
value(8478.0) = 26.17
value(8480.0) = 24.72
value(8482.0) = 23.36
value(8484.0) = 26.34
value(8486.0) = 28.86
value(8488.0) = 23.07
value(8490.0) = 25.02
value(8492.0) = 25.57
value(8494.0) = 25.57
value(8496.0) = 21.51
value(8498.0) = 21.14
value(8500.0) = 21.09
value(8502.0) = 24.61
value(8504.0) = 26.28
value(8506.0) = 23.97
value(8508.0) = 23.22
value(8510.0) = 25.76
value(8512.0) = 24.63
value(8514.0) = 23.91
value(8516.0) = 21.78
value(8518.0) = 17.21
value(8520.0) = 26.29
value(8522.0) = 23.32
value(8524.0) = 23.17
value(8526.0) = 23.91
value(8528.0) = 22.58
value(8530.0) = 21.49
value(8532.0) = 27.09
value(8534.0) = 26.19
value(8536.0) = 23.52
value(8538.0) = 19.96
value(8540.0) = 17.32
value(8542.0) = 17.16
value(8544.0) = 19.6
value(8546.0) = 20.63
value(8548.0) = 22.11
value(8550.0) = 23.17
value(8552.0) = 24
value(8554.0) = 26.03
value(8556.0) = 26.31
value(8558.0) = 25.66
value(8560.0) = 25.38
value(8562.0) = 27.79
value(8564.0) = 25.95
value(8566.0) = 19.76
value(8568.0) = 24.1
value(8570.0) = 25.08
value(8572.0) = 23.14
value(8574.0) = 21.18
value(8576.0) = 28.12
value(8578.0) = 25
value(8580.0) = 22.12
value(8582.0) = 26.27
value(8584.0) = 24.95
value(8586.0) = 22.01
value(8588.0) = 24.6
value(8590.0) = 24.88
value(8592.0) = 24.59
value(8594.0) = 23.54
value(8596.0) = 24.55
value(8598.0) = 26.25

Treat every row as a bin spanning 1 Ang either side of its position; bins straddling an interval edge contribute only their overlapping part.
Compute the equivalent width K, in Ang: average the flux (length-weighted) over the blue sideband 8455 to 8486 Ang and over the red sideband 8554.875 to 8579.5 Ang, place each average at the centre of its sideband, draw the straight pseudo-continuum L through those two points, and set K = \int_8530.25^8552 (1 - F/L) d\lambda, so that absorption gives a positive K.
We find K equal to 2.8 Ang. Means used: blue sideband 25.8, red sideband 24.7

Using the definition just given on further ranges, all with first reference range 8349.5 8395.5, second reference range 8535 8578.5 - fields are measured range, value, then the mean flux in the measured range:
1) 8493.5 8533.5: 0.60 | 23.4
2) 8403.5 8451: -1.75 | 25.9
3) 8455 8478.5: -1.47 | 26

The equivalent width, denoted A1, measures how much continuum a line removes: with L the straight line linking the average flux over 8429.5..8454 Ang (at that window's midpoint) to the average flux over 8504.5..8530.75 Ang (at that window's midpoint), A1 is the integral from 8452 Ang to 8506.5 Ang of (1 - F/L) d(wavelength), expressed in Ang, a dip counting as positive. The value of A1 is 0.5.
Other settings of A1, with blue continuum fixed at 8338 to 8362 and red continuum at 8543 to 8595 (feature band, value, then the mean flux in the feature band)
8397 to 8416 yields 0.44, 24.8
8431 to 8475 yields -3.31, 26.9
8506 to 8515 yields 0.08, 24.3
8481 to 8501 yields 0.46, 24.2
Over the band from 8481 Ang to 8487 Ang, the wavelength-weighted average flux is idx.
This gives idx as 26.2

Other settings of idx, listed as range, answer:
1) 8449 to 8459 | 28.7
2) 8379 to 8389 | 26.1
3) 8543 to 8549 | 20.8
